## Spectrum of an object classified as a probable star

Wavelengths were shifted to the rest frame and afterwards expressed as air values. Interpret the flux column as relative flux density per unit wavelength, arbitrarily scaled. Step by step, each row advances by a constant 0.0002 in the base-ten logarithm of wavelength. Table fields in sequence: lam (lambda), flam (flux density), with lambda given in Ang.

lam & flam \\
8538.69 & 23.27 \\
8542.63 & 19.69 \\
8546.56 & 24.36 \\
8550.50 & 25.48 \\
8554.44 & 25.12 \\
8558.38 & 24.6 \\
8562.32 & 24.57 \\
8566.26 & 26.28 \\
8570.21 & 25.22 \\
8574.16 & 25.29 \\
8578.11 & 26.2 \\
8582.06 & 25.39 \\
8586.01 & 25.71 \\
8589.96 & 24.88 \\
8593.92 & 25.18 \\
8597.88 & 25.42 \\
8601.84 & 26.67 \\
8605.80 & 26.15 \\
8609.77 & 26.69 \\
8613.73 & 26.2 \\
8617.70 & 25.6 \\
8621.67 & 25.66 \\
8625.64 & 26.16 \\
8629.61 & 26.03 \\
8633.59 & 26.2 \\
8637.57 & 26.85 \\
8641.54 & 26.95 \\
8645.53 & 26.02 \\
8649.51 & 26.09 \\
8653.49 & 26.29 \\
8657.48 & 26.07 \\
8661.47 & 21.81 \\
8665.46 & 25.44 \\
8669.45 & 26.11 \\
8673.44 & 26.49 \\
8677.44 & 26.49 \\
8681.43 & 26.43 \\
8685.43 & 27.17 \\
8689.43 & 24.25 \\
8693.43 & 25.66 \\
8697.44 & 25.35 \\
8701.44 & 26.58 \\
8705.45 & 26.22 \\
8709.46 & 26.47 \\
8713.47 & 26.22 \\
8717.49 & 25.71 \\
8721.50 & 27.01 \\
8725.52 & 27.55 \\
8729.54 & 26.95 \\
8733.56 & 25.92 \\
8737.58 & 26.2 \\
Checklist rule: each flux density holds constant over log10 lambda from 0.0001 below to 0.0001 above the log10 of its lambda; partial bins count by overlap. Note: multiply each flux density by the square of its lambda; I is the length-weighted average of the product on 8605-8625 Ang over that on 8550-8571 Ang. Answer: 1.05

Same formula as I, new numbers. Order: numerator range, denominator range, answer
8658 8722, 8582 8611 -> 1.02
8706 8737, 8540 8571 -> 1.13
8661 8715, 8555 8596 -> 1.05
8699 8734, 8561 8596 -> 1.08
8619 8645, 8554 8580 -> 1.05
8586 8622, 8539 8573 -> 1.07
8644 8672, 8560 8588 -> 1.02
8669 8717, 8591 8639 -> 1.02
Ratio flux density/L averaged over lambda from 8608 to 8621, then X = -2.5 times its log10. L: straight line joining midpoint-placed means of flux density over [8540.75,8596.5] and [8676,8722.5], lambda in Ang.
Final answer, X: -0.03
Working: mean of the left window 24.9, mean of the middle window 26.1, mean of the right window 26.1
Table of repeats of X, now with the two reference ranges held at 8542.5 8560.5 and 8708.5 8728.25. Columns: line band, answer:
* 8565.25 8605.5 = -0.04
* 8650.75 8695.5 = 0.01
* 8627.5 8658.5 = -0.03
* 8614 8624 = -0.02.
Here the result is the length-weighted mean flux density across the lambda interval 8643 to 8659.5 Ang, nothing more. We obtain 26.1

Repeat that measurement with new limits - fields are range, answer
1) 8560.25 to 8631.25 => 25.7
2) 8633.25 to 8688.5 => 26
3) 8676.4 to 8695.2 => 26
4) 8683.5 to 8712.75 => 26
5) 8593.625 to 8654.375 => 26.2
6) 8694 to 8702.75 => 25.9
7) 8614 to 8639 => 26.1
